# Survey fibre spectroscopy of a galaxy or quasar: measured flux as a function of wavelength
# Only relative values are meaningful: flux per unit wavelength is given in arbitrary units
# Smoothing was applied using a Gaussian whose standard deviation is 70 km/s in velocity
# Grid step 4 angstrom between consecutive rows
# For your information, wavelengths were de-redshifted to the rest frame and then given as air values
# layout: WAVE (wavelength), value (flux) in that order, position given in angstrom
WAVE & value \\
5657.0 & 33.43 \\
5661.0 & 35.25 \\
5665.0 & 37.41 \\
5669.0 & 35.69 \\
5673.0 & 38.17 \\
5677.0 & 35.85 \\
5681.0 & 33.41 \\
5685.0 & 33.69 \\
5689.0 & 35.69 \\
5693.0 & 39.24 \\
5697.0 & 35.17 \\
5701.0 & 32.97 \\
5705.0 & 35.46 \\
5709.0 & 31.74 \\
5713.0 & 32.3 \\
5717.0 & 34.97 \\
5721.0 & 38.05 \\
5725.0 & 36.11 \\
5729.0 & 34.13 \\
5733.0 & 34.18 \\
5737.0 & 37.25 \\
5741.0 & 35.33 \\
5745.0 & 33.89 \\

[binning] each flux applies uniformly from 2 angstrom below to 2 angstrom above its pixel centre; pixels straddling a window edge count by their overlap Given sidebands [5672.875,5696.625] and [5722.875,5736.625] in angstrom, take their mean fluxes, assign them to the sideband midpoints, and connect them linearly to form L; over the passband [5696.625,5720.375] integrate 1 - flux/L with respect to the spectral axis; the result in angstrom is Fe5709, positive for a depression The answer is 1.0 angstrom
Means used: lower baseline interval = 35.8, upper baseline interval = 35.1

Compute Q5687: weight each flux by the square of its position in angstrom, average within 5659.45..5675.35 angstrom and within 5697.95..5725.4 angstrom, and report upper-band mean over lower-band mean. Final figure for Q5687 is 0.95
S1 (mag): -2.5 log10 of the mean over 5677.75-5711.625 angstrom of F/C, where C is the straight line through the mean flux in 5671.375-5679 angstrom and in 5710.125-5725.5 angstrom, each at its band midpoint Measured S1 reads 0.04 mag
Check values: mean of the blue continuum 37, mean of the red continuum 35.1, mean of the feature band 34.7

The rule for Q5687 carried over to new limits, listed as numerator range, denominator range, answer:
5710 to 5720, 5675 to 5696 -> 0.96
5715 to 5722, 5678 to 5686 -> 1.09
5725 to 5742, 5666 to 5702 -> 1.01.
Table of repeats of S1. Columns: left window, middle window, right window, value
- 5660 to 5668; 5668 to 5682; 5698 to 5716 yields -0.010 mag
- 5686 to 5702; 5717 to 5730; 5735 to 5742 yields 0.004 mag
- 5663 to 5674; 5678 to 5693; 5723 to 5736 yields 0.042 mag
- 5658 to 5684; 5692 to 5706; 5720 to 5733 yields 0.007 mag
